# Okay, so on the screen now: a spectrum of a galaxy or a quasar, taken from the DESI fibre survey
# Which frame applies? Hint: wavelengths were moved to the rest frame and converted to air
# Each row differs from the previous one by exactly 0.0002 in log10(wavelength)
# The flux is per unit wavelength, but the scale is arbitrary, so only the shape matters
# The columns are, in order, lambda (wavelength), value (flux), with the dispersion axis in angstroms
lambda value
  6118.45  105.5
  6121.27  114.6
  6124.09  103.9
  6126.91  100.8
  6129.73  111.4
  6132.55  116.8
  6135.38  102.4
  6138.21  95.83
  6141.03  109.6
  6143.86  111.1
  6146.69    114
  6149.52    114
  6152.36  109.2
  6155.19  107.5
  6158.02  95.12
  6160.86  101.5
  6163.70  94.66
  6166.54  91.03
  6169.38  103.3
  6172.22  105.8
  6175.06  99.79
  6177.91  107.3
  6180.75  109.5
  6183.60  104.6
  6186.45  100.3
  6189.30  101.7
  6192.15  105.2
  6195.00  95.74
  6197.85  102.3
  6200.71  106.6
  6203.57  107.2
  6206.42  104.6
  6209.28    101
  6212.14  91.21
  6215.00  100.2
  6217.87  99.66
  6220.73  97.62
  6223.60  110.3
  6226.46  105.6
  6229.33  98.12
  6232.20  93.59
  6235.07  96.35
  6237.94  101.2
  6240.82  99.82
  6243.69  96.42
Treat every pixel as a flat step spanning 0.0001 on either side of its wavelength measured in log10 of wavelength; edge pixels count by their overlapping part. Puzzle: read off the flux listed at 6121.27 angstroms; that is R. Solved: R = 114.6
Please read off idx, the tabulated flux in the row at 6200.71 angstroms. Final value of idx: 106.6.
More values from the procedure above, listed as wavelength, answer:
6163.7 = 94.66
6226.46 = 105.6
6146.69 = 114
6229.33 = 98.12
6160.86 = 101.5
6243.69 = 96.42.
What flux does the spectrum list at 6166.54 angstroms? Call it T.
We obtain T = 91.03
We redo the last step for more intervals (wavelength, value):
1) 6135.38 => 102.4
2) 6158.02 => 95.12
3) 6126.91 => 100.8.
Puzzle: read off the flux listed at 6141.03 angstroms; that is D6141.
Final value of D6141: 109.6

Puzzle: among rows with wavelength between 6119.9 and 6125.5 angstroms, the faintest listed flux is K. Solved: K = 103.9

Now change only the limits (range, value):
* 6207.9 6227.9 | 91.21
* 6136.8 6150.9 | 95.83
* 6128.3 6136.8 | 102.4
